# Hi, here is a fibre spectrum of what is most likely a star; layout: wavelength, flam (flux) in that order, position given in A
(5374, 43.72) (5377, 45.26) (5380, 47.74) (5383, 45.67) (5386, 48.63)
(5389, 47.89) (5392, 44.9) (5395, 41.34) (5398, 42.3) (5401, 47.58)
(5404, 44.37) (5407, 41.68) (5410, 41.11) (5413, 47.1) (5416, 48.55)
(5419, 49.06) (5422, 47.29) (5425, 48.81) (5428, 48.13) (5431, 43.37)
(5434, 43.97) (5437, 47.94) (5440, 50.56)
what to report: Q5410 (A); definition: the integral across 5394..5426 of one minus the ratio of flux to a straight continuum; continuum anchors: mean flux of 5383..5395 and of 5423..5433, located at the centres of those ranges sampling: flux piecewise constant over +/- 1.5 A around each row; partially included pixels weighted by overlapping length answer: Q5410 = 0.7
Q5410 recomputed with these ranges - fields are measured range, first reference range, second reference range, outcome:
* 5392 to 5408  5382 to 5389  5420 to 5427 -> 1.4 A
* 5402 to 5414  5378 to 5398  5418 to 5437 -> 0.7 A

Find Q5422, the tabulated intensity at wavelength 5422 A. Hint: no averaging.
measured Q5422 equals 47.29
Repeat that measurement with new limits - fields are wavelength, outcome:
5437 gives 47.94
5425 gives 48.81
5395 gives 41.34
